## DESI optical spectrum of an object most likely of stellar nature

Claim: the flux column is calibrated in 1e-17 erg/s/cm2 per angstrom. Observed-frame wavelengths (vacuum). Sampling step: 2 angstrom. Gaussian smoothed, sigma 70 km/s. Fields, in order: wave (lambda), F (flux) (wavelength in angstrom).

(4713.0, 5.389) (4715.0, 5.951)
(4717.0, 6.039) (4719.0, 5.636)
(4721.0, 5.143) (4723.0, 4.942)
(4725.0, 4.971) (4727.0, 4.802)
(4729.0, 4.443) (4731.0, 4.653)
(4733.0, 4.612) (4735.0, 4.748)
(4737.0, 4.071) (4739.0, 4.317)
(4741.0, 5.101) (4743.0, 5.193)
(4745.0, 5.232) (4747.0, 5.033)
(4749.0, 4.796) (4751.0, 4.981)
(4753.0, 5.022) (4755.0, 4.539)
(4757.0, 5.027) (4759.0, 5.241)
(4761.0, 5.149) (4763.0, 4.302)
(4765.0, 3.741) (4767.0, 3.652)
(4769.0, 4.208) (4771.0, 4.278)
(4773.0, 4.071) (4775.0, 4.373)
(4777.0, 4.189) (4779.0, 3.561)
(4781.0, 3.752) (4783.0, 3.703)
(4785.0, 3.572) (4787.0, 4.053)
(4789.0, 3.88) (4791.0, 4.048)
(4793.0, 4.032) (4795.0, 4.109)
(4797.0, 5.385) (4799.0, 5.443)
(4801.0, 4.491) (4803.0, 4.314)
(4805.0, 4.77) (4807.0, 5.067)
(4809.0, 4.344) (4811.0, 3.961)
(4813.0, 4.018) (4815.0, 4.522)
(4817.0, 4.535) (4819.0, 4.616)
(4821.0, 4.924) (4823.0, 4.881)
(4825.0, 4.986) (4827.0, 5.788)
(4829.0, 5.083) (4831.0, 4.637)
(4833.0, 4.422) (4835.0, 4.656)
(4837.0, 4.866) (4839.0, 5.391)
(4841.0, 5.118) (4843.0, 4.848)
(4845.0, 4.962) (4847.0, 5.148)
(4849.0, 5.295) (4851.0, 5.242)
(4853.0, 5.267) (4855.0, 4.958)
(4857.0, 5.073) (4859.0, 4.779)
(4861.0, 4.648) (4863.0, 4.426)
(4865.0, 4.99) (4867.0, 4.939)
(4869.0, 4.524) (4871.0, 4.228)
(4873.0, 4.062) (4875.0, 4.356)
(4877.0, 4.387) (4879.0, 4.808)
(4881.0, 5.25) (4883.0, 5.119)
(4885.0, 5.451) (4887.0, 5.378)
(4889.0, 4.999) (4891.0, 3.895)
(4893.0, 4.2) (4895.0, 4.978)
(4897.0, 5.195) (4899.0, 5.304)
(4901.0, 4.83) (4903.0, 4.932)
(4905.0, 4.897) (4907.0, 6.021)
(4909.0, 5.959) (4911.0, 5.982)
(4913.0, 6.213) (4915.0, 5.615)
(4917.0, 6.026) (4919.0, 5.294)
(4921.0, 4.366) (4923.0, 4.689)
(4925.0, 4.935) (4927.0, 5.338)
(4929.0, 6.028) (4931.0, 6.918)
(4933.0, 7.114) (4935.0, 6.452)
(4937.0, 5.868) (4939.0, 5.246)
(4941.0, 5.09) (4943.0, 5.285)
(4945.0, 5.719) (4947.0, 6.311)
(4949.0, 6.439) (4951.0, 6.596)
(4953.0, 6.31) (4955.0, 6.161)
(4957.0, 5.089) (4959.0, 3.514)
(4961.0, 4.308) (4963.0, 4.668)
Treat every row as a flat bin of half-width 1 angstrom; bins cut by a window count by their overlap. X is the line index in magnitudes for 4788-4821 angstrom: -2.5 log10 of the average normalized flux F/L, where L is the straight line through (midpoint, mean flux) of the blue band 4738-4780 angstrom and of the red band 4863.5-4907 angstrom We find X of 0.04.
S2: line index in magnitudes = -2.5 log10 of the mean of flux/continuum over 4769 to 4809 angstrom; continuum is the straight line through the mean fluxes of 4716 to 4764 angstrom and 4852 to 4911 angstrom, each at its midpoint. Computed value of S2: 0.15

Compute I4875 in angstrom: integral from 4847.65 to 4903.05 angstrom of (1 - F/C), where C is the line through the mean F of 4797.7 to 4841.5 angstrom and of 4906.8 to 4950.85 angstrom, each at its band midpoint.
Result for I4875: 4.6 angstrom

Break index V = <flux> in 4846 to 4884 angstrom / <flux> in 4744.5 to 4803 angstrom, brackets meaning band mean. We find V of 1.1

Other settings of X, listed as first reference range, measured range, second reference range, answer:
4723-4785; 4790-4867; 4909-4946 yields 0.050 mag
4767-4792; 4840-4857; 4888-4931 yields -0.100 mag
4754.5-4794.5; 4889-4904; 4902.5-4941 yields 0.136 mag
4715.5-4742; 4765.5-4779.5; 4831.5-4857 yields 0.215 mag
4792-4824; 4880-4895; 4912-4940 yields 0.094 mag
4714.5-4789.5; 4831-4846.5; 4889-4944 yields 0.033 mag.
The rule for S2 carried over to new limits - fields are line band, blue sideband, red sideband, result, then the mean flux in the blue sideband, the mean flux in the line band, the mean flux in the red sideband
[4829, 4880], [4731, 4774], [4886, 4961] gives 0.071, 4.63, 4.81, 5.48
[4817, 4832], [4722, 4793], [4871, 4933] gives -0.035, 4.46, 4.96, 5.2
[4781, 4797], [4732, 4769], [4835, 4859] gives 0.210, 4.7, 4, 5.07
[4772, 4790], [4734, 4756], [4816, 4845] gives 0.237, 4.82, 3.91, 4.91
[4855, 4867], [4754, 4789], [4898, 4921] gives 0.051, 4.19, 4.81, 5.5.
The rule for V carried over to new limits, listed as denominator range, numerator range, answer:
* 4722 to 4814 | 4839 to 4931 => 1.13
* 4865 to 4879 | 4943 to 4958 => 1.35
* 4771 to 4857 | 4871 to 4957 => 1.18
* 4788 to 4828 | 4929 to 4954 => 1.33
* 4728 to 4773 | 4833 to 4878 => 1.04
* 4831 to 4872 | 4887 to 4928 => 1.06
